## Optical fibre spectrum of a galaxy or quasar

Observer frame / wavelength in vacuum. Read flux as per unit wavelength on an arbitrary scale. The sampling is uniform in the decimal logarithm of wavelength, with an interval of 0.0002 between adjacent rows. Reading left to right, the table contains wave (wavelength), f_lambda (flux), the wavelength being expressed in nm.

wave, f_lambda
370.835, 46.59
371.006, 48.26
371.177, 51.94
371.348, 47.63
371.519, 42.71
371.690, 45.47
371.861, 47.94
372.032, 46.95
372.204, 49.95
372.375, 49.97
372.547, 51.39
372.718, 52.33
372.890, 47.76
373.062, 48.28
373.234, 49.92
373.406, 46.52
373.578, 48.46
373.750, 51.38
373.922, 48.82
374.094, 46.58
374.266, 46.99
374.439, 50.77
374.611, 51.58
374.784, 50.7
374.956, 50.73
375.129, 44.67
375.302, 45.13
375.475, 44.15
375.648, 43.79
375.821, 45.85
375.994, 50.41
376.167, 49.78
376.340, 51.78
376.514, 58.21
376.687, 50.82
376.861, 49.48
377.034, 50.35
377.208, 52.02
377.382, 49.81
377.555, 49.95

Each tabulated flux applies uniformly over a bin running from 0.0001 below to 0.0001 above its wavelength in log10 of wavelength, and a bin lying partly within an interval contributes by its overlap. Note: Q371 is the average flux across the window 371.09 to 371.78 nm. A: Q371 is 47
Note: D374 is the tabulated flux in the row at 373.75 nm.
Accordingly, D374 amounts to 51.38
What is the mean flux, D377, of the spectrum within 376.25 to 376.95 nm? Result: 52.6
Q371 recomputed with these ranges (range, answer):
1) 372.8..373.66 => 48.2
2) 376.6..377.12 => 50.3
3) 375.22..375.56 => 44.6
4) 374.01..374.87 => 49.3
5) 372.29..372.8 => 51.2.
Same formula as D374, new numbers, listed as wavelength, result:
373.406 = 46.52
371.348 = 47.63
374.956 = 50.73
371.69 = 45.47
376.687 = 50.82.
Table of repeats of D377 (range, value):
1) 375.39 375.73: 44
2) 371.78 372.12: 47.4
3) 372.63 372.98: 50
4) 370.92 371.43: 49.3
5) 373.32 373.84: 48.8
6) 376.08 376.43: 50.8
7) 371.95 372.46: 49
